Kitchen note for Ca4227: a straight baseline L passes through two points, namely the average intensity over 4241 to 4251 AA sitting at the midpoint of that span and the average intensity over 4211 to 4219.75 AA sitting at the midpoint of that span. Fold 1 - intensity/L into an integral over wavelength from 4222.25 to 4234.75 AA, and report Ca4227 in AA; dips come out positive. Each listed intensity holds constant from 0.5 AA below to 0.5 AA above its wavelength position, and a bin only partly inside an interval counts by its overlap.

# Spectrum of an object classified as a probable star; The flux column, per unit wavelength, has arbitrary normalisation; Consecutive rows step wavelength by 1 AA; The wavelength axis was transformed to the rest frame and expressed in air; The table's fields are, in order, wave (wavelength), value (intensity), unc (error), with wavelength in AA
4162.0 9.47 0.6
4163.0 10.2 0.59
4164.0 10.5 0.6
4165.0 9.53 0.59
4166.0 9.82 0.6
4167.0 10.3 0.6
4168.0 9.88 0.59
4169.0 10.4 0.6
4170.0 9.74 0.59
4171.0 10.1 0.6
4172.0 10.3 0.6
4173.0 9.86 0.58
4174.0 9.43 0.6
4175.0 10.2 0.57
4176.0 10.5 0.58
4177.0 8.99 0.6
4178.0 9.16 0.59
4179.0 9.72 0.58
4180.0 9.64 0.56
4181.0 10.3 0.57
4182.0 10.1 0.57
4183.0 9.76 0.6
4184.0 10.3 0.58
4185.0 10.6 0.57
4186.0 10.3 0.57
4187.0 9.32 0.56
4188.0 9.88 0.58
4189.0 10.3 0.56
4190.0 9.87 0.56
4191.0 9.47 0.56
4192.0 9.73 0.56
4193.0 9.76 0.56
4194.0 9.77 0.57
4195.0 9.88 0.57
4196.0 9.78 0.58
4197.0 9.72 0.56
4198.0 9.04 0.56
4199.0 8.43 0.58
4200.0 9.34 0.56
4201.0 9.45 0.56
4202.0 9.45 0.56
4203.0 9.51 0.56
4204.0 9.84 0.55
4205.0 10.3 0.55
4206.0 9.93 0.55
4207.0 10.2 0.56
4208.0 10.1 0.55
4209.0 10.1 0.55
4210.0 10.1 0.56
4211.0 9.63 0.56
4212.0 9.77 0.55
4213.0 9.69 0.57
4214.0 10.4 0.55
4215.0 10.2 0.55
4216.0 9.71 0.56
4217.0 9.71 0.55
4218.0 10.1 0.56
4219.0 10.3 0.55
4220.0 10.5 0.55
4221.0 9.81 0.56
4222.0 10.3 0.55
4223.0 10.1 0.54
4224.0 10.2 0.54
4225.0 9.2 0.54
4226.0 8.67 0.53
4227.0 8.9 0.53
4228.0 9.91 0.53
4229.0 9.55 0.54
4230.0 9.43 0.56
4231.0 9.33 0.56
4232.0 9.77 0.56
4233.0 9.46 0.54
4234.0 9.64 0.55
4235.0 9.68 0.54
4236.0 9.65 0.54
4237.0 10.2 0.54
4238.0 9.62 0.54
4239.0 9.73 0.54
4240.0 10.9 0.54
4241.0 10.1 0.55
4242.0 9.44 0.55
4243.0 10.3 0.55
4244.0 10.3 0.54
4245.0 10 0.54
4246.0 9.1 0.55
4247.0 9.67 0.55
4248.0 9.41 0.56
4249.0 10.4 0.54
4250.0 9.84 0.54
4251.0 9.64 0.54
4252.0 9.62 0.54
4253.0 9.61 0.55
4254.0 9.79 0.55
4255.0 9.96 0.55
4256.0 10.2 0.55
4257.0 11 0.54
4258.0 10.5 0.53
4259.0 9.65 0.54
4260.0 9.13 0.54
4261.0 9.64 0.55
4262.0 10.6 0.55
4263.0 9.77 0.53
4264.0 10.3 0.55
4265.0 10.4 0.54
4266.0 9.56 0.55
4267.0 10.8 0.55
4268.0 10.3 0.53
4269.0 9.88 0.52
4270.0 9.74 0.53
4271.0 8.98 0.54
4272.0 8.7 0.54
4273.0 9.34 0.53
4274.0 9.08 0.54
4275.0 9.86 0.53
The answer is 0.5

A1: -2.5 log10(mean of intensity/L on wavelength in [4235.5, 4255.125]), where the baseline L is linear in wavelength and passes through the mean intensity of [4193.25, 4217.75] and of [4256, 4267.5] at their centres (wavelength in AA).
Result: 0.017 mag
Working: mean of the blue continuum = 9.76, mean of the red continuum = 10.1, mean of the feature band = 9.86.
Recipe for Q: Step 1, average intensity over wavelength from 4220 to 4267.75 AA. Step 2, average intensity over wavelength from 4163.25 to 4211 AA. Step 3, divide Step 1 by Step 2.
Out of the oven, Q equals 1.00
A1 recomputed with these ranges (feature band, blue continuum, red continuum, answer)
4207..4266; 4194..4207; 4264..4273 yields -0.02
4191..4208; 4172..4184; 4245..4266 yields 0.02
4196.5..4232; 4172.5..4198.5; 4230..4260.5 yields 0.01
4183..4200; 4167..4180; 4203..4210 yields 0.02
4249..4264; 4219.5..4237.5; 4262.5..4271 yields 0.00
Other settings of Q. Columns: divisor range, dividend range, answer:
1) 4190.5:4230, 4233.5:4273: 1.01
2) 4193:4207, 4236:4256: 1.03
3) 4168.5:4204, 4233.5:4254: 1.01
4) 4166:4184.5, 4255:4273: 1.00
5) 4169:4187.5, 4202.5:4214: 1.00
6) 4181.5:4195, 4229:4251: 0.99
